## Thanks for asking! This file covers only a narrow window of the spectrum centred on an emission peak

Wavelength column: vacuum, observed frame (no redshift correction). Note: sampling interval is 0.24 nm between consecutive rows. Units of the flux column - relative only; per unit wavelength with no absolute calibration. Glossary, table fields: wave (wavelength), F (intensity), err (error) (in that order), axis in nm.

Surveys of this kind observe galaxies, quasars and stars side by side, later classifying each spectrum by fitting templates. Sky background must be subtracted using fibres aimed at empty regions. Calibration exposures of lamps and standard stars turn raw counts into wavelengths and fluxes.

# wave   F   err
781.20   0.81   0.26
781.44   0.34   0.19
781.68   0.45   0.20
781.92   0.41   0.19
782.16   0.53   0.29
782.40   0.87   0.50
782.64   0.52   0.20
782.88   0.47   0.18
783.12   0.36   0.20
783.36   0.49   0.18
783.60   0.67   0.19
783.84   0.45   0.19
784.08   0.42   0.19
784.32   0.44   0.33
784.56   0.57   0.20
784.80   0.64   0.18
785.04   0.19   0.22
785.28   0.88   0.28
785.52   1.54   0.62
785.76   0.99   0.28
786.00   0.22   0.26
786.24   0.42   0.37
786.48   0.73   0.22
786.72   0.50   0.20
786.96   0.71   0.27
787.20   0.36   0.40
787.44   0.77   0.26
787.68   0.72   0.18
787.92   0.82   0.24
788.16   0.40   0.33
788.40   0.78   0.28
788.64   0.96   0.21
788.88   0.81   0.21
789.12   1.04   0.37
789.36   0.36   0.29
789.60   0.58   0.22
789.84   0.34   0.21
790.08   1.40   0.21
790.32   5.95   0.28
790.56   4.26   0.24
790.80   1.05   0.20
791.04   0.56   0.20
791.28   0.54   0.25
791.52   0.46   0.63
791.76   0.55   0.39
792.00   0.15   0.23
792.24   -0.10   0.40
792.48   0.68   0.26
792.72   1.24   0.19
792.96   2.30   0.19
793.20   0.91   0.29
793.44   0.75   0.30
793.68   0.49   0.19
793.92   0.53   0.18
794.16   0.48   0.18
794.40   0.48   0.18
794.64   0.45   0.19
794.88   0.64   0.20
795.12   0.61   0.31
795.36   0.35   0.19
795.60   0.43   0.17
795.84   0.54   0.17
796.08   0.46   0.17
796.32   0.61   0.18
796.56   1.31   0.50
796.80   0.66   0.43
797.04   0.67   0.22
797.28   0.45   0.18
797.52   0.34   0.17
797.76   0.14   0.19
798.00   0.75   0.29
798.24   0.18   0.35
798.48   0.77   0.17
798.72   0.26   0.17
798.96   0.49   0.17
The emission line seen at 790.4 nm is H-alpha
